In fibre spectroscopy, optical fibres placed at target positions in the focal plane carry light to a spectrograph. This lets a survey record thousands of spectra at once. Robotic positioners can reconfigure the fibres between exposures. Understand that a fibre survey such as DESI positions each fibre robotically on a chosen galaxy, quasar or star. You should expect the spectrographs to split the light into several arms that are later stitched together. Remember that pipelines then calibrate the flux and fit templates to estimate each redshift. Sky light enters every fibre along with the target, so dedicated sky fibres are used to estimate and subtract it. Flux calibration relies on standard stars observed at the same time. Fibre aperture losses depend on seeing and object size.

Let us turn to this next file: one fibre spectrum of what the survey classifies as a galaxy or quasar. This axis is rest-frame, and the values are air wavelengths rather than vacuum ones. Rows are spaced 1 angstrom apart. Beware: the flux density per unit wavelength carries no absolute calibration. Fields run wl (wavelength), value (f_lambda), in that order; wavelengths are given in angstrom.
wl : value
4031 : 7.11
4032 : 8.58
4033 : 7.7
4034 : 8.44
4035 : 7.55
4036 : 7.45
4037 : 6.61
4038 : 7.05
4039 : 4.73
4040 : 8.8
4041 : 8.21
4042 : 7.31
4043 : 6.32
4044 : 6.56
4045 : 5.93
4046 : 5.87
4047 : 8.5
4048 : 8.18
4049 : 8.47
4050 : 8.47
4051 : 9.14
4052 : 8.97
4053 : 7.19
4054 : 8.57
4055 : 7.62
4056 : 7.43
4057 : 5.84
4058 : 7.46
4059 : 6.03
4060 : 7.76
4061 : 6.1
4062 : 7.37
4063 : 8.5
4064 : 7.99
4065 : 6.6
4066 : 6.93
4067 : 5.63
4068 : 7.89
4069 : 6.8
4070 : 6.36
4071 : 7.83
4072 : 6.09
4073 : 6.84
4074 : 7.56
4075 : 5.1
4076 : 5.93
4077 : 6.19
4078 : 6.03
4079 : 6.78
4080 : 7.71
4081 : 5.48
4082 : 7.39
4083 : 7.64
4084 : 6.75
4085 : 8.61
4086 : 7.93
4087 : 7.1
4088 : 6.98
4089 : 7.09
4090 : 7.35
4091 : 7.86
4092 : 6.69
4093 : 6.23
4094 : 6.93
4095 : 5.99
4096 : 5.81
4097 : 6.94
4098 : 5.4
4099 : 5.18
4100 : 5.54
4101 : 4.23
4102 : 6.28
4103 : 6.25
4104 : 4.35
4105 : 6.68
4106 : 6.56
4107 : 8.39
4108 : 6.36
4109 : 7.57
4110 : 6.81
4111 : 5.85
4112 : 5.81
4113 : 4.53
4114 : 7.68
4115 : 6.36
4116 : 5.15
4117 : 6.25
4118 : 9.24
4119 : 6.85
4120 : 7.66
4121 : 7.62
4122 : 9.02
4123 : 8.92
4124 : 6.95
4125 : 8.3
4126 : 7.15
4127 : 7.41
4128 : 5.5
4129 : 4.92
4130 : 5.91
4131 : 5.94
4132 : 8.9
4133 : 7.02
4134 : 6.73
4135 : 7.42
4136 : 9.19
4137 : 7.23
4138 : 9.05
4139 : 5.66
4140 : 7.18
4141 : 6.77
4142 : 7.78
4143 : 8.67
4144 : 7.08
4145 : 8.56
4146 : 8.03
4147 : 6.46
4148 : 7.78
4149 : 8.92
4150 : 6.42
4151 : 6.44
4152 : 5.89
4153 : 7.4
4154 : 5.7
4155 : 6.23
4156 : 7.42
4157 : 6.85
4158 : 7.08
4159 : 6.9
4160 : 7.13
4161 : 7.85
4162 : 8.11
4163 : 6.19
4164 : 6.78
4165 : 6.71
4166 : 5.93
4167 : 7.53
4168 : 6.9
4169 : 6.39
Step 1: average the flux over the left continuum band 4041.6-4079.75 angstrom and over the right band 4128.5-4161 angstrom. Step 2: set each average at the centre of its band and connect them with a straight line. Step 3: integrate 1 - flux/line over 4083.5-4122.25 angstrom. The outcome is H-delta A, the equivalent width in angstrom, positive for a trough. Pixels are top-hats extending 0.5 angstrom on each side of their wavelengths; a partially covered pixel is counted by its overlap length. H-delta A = 2.64 angstrom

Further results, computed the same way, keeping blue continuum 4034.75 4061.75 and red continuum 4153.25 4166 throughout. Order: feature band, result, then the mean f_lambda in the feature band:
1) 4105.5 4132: 0.52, 6.91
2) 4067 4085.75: 1.06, 6.81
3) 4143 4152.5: -0.58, 7.36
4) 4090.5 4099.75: 1.08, 6.32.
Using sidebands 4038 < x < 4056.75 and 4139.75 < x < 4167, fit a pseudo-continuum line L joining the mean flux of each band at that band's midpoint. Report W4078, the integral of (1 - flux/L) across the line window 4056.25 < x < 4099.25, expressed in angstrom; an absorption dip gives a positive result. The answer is 3.5 angstrom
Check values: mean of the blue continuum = 7.53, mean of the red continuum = 7.13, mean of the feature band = 6.82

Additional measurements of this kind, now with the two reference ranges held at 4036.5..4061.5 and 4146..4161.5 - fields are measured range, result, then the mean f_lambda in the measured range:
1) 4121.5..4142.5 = -0.64 angstrom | 7.28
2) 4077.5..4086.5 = 0.09 angstrom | 7.15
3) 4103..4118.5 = 1.38 angstrom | 6.5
